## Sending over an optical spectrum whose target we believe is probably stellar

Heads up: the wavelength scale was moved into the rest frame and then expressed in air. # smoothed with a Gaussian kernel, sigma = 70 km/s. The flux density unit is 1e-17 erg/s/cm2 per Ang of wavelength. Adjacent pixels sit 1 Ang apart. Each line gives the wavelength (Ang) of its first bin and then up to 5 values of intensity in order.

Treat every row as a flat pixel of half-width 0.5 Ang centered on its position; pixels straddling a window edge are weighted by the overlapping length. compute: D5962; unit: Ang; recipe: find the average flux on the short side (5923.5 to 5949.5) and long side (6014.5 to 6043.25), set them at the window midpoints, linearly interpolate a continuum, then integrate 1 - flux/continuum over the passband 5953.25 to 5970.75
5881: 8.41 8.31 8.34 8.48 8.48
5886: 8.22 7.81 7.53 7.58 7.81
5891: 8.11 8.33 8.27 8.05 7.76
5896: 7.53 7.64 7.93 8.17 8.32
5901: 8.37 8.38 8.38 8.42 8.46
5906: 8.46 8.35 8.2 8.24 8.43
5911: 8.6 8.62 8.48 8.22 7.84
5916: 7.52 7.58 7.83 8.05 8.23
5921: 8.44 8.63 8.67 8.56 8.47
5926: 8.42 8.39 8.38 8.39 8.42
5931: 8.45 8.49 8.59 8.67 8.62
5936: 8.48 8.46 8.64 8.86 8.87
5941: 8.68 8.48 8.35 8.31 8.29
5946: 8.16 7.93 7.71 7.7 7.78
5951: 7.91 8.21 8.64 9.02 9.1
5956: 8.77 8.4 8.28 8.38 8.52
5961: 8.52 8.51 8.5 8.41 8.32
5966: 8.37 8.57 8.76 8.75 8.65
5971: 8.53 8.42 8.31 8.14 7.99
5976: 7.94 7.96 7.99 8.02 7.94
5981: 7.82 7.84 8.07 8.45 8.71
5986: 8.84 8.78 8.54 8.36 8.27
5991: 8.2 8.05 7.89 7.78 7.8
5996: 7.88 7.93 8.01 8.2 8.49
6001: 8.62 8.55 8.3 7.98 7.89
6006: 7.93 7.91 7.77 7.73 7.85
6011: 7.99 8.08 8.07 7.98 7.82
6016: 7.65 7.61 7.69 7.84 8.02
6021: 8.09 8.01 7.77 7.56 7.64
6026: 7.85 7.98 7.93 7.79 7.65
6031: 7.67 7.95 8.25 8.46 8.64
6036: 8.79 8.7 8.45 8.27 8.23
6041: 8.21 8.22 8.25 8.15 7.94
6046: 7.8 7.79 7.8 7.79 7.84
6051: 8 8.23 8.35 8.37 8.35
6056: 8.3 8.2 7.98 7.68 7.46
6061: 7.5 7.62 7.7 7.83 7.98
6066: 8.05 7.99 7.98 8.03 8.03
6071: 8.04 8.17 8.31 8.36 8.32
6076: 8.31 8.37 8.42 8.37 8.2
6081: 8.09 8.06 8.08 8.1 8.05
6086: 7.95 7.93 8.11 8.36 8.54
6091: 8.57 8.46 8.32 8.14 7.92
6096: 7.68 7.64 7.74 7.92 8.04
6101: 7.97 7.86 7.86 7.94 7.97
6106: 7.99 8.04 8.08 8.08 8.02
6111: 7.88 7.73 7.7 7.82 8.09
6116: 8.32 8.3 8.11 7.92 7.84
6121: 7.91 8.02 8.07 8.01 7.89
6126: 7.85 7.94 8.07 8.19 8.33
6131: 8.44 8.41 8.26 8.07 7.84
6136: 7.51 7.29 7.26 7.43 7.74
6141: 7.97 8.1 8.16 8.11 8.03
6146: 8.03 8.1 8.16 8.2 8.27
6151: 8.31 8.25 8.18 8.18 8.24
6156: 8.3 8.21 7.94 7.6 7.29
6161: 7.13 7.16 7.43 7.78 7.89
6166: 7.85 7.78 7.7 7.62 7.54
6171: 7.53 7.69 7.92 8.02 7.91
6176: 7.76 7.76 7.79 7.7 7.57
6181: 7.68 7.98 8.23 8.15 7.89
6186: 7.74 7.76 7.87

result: -0.57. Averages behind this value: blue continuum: 8.41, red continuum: 8.03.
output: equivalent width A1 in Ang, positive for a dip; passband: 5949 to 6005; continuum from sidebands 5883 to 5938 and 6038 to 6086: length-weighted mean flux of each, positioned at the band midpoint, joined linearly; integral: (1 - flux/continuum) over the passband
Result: -0.9 Ang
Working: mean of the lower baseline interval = 8.25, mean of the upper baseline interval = 8.07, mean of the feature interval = 8.3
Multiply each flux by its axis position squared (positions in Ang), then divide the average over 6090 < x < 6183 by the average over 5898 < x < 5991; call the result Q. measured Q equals 1.01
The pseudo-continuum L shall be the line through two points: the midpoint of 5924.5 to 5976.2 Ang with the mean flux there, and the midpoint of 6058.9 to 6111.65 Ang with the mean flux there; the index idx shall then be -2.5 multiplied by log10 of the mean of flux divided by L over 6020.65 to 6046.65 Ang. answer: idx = 0.01 mag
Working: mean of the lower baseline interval 8.42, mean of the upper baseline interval 8.04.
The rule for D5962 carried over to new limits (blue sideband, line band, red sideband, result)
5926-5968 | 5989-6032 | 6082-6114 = 1.6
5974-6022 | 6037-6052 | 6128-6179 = -0.1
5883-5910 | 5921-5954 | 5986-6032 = -1.3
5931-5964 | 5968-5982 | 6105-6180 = 0.3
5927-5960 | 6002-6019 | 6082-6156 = 0.7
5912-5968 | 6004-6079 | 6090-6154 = 1.4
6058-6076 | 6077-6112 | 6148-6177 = -0.6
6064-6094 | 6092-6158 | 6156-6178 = -0.6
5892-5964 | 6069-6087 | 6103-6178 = -0.3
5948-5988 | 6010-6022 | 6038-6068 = 0.4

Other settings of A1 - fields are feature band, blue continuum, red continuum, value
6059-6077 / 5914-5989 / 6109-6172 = 0.2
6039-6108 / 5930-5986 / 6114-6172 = 0.3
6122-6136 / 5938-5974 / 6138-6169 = -0.2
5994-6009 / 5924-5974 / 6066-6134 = 0.5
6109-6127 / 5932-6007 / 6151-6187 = -0.1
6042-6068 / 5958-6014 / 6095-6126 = 0.3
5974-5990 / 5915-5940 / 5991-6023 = -0.2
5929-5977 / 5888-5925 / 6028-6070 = -1.7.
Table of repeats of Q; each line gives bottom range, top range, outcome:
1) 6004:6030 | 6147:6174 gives 1.05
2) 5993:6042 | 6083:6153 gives 1.03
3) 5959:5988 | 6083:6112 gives 1.00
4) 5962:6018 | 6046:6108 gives 1.01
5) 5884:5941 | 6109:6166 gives 1.04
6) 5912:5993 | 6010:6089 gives 1.00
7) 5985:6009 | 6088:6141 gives 1.02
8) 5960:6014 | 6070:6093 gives 1.03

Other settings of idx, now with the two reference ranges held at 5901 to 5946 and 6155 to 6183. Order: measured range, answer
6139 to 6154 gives -0.040 mag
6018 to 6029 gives 0.037 mag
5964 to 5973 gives -0.033 mag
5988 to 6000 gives 0.017 mag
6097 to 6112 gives -0.004 mag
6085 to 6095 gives -0.038 mag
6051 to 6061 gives -0.004 mag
